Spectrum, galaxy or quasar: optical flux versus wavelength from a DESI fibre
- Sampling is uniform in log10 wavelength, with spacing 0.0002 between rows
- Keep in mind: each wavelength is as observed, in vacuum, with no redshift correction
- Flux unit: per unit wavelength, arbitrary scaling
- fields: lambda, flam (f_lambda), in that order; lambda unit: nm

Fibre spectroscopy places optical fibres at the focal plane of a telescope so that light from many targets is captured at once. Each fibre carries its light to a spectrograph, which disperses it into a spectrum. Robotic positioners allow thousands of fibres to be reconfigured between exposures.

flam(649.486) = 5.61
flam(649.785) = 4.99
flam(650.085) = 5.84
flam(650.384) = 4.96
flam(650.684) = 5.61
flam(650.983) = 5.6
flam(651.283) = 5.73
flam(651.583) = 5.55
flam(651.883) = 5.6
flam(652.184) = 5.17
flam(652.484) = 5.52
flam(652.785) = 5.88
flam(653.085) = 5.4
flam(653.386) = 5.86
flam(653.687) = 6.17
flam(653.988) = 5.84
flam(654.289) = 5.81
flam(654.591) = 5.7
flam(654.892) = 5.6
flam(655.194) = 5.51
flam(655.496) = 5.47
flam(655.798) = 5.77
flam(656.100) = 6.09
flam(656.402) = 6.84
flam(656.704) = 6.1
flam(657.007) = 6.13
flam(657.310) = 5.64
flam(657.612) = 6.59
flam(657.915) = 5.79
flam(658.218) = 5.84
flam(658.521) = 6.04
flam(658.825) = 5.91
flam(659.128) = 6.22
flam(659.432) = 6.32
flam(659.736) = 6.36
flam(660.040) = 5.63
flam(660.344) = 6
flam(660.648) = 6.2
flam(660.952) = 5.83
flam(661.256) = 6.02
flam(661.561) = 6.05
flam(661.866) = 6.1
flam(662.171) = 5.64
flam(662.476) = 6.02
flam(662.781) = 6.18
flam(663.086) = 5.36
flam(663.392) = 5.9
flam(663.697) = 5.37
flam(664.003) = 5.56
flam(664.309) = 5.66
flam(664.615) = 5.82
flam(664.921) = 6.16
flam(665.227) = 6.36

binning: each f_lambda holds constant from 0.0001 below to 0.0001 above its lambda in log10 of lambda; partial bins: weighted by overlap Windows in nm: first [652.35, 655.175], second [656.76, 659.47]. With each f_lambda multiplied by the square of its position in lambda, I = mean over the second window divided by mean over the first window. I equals 1.07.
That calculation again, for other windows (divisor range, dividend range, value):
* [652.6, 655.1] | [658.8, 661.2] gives 1.07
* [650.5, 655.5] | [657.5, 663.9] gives 1.08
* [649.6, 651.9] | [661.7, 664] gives 1.09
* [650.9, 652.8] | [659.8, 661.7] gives 1.11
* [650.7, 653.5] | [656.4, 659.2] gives 1.10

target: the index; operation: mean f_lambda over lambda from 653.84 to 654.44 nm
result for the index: 5.82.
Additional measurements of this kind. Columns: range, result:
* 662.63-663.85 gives 5.7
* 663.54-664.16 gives 5.47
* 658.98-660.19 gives 6.13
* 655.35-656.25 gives 5.78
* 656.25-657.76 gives 6.26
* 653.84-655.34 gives 5.69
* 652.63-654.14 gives 5.83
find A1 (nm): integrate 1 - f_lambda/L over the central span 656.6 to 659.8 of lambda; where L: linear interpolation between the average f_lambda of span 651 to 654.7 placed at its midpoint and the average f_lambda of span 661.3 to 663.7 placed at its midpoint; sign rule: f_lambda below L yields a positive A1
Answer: -0.16 nm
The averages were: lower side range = 5.68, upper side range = 5.86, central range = 6.08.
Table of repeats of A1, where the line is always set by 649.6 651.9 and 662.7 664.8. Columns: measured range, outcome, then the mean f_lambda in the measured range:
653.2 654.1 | -0.07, 5.94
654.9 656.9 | -0.14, 5.94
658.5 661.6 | -0.24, 6.05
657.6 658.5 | -0.06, 5.99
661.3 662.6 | -0.07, 5.95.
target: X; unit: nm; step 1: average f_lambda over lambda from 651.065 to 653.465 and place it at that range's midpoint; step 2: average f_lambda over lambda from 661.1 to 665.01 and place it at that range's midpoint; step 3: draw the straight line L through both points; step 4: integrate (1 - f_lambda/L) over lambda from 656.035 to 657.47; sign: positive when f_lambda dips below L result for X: -0.12 nm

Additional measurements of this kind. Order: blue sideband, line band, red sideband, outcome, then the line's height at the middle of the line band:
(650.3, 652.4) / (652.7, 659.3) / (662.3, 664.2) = -0.41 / 5.58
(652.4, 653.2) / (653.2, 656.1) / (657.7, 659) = -0.02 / 5.72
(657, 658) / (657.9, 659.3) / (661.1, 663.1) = 0.01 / 6.02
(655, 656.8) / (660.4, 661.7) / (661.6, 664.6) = -0.05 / 5.82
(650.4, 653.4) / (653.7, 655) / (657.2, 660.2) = -0.01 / 5.73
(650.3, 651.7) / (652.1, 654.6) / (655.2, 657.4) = 0.00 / 5.72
